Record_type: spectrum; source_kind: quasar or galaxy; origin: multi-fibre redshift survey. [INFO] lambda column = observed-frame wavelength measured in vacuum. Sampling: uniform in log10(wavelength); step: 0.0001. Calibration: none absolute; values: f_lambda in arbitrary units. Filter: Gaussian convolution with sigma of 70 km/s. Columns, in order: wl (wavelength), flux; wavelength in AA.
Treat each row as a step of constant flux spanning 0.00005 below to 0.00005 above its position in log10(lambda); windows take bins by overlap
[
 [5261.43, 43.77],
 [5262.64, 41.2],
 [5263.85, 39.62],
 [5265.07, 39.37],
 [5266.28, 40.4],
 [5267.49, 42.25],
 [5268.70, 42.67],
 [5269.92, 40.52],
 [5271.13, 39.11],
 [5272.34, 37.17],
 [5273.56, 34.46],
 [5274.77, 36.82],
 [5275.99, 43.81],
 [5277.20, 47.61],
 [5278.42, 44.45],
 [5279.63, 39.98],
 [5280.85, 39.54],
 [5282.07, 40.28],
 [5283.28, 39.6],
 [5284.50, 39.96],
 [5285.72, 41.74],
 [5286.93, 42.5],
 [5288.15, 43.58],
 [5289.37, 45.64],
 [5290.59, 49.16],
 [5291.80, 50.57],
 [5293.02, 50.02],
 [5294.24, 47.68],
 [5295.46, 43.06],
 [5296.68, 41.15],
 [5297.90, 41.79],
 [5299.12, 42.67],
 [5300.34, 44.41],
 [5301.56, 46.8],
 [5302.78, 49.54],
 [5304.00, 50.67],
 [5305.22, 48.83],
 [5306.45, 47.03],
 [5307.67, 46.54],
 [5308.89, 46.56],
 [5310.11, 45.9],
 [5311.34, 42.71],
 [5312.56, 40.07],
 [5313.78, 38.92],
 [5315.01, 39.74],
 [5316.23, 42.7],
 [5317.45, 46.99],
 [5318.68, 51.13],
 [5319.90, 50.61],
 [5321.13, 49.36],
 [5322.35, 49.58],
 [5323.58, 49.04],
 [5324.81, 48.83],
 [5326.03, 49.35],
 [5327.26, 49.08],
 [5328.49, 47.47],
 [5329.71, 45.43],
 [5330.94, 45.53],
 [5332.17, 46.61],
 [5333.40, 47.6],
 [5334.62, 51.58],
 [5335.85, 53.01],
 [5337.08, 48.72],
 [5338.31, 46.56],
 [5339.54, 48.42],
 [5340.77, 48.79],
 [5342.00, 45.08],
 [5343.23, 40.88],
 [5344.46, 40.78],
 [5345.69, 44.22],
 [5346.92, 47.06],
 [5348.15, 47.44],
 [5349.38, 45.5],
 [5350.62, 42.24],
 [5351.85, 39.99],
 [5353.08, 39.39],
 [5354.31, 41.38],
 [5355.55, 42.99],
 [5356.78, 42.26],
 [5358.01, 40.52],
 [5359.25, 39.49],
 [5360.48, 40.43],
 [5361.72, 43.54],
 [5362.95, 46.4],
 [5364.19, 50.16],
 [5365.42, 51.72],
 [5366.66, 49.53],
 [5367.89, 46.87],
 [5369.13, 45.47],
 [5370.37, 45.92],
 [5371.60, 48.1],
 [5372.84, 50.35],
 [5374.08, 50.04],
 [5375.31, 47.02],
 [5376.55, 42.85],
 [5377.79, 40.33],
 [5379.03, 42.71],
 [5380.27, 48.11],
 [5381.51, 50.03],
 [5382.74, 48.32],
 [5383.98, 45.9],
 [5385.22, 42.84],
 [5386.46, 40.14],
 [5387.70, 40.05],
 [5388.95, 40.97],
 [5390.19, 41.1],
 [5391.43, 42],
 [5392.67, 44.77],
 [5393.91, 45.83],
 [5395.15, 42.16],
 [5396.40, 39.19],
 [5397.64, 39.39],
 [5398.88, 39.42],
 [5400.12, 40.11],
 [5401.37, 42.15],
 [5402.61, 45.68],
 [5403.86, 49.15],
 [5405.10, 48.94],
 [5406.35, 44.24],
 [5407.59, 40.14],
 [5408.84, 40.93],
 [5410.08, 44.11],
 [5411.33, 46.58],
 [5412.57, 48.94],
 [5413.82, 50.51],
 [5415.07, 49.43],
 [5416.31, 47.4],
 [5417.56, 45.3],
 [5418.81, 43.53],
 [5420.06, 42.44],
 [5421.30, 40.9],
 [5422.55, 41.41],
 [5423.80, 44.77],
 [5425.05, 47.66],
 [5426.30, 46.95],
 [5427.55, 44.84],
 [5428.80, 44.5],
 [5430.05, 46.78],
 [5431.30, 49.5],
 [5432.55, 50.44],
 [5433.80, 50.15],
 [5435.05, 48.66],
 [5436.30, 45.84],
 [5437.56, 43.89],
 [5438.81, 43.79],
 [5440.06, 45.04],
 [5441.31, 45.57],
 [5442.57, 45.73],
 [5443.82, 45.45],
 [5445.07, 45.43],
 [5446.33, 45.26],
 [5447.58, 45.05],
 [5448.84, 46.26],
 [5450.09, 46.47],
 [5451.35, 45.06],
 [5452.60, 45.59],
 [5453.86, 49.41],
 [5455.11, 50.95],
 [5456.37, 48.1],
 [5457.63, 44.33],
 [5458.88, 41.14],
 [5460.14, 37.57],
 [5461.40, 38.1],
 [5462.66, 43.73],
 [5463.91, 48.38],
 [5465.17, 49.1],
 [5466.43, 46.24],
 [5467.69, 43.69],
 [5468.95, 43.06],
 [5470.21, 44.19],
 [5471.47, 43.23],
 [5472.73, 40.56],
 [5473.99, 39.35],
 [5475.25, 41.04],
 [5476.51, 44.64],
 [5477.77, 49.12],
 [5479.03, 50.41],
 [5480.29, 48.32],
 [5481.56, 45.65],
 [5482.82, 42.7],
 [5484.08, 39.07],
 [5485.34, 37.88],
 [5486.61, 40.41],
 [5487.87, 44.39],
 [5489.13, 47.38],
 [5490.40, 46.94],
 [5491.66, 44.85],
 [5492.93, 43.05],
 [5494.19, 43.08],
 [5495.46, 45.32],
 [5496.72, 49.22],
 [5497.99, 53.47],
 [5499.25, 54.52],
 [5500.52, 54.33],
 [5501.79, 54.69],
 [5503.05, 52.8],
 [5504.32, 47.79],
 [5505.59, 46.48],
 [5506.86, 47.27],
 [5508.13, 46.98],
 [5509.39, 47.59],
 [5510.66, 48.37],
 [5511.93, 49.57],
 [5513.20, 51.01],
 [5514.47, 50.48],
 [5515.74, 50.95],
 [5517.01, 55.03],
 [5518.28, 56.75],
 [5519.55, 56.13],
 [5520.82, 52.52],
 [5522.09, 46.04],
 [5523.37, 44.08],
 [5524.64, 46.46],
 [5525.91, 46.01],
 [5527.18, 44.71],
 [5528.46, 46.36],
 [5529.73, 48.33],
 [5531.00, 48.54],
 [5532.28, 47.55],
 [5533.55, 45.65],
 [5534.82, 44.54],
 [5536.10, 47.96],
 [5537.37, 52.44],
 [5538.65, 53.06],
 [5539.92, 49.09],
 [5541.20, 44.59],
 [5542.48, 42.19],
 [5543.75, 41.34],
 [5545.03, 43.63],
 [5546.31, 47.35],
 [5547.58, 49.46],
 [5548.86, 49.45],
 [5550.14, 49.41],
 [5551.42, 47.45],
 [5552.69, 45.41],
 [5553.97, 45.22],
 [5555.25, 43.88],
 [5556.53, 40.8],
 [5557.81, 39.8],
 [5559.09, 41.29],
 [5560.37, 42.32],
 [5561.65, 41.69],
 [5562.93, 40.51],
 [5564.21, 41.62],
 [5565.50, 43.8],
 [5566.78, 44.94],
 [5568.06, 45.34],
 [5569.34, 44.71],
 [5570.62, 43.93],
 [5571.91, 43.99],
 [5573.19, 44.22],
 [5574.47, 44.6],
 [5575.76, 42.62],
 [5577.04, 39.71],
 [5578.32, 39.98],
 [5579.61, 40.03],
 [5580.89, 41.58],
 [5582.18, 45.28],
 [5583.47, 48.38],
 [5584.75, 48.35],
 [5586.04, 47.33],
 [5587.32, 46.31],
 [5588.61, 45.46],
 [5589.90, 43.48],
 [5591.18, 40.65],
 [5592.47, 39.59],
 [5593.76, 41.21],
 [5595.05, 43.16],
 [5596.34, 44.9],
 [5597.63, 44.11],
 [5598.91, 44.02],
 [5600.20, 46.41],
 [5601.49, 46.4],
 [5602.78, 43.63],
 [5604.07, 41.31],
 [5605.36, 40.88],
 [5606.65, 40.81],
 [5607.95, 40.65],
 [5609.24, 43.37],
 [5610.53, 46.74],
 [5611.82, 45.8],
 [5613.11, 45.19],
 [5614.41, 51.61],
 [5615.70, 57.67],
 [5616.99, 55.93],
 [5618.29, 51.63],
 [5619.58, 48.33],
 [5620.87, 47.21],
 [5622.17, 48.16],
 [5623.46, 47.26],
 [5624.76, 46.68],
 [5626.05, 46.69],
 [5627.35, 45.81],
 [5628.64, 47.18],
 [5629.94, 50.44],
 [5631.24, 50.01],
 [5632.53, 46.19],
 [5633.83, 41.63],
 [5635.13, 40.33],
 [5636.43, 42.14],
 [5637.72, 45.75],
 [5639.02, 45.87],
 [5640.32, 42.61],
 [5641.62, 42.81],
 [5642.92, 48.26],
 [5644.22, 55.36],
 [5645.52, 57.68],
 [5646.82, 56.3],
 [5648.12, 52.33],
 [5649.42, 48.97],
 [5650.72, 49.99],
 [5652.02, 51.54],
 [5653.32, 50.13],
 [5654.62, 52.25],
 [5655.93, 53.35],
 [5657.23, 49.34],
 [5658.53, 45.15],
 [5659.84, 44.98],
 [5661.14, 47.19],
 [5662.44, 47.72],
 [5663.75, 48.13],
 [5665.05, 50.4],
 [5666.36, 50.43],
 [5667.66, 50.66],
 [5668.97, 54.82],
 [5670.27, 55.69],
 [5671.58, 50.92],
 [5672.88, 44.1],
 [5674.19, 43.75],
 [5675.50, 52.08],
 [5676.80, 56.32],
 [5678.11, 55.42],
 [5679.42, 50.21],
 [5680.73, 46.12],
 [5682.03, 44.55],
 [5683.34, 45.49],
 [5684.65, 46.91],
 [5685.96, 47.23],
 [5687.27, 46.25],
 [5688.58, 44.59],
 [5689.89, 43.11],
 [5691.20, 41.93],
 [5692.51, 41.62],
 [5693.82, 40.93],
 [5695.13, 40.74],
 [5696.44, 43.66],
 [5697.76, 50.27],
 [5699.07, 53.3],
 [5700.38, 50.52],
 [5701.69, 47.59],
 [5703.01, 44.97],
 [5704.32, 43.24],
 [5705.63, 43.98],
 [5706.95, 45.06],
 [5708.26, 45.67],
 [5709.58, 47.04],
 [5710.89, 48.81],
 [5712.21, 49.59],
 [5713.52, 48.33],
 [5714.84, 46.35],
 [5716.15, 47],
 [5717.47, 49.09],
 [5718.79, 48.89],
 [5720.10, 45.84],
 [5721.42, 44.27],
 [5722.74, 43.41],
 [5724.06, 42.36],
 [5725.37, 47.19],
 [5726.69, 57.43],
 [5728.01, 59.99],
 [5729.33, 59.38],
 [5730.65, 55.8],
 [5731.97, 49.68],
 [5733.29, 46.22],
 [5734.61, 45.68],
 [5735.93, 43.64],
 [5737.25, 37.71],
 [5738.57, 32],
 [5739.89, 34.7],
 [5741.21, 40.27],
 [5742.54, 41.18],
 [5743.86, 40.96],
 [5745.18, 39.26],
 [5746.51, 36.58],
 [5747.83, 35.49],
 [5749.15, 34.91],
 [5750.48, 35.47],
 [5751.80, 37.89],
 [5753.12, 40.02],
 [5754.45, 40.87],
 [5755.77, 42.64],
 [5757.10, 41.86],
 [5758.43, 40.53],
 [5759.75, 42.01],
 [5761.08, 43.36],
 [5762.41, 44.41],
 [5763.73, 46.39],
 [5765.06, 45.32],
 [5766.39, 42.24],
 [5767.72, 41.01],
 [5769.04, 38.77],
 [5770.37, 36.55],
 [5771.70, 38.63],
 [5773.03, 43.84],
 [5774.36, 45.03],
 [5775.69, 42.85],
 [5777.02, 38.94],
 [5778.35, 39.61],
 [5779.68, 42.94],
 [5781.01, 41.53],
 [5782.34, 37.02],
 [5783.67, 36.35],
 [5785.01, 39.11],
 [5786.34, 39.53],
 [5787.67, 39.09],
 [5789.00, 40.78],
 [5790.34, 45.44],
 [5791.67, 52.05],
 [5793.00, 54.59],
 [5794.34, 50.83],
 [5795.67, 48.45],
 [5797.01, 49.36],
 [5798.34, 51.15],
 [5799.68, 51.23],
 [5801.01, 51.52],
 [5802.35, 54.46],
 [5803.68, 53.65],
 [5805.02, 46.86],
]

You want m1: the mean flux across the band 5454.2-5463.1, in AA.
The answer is 43.6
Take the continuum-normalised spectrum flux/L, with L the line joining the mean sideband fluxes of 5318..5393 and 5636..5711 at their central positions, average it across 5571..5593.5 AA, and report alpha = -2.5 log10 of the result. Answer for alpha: 0.09 mag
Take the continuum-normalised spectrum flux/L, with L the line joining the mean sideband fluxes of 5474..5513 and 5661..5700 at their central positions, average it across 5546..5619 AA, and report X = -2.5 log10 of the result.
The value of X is 0.06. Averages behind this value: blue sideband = 46.8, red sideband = 47.8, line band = 44.7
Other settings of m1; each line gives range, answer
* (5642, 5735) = 48.6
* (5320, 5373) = 46.1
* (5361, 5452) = 45.3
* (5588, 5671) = 47.4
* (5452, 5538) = 46.9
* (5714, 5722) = 47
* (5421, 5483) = 45.3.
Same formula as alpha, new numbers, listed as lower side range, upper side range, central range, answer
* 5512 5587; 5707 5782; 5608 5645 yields -0.05 mag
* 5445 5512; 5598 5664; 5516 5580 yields 0.02 mag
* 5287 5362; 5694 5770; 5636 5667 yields -0.11 mag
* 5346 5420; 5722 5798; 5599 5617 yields -0.05 mag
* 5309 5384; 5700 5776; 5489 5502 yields -0.08 mag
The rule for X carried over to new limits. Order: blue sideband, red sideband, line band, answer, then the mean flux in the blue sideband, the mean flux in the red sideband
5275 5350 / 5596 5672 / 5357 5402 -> 0.046 mag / 45.7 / 47.9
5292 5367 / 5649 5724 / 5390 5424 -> 0.053 mag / 45.8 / 47.7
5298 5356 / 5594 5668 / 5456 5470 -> 0.067 mag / 46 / 47.5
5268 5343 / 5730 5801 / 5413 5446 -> -0.038 mag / 45.1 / 42.4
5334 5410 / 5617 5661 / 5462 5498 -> 0.035 mag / 44.6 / 48.4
